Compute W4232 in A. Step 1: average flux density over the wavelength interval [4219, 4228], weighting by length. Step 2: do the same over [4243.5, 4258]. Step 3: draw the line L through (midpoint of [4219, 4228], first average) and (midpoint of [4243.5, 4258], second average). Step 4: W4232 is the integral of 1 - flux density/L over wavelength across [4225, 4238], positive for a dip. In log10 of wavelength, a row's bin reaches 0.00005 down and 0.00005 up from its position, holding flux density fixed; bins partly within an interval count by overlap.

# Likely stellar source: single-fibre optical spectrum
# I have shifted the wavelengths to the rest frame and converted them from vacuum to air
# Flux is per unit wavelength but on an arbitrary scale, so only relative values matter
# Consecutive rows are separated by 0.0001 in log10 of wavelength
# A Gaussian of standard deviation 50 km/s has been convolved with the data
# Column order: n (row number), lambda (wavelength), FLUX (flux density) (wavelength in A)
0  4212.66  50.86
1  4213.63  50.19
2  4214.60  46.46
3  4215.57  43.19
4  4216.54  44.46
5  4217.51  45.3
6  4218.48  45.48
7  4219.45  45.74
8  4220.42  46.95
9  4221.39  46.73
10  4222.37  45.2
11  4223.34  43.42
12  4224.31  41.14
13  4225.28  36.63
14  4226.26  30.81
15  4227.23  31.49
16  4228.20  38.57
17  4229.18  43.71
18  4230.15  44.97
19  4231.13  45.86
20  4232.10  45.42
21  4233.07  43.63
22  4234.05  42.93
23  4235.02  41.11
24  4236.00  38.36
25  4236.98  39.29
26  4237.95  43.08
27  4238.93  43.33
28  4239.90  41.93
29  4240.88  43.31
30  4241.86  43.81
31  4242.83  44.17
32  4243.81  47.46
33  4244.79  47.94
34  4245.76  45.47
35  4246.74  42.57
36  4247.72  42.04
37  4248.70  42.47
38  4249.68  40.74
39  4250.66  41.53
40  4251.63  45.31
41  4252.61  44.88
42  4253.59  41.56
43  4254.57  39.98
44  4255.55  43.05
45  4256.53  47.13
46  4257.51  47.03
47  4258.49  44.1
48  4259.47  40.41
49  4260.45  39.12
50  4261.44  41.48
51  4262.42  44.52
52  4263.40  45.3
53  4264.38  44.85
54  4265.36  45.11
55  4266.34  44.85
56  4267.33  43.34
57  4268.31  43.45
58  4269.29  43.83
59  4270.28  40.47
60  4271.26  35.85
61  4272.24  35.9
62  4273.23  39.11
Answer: 0.4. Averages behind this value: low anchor 40.8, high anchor 43.9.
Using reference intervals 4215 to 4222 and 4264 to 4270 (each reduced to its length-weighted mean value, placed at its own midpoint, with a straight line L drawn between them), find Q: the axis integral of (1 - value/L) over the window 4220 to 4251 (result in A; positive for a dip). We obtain 1.77 A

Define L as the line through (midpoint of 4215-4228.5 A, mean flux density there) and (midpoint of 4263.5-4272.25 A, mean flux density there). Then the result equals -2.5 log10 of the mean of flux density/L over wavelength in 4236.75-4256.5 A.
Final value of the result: -0.03 mag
